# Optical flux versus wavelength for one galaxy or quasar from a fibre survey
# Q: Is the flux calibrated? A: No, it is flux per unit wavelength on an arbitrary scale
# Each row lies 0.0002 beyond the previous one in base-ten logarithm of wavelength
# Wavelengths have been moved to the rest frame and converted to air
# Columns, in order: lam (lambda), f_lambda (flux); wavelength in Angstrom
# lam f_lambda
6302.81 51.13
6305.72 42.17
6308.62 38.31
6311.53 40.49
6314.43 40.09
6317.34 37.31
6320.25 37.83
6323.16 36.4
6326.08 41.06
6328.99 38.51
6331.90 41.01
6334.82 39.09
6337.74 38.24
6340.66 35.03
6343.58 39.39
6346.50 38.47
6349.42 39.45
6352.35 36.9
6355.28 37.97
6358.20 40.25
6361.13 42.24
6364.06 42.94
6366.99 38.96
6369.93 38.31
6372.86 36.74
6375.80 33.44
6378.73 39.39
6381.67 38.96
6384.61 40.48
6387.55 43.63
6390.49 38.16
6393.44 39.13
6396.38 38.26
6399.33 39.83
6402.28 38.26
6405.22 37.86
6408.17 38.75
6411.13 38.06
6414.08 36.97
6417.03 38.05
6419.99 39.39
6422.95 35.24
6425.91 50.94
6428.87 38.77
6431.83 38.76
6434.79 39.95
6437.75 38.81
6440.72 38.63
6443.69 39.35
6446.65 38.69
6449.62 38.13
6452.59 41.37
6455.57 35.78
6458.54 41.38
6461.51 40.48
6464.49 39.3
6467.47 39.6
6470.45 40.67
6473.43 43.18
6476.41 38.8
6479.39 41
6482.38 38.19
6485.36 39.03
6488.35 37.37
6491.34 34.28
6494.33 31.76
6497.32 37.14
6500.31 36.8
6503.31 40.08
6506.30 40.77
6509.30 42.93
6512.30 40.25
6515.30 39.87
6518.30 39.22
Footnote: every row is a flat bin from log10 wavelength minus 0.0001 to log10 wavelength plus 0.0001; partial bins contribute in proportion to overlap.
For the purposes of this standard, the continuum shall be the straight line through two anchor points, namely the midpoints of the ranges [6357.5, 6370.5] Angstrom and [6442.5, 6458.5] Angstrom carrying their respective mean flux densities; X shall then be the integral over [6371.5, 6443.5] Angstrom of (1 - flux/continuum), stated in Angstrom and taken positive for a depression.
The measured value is 1.4 Angstrom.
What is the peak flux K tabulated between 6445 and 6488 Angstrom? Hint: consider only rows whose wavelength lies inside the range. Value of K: 43.18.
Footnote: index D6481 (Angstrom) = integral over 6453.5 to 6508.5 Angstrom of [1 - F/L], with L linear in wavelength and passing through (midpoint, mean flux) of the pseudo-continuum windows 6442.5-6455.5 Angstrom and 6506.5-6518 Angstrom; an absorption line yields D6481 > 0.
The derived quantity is 1.6 Angstrom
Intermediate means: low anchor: 39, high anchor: 40.8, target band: 38.7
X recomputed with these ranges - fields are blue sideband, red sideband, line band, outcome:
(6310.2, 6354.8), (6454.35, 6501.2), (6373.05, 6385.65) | 0.2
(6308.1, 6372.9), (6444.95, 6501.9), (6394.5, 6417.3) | 0.3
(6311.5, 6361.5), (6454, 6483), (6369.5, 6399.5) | 0.3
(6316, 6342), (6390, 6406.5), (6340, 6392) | -0.7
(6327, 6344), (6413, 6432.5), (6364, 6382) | 0.5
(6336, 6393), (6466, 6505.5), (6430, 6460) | -0.4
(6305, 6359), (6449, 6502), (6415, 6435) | -0.7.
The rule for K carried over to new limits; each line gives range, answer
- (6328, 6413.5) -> 43.63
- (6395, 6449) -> 50.94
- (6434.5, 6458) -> 41.37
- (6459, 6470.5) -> 40.67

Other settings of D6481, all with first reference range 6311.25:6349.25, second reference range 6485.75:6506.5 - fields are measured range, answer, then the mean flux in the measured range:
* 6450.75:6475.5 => -2.0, 40.2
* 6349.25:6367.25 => -0.7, 39.9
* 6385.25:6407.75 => -0.8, 39.3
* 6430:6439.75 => -0.4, 39.1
